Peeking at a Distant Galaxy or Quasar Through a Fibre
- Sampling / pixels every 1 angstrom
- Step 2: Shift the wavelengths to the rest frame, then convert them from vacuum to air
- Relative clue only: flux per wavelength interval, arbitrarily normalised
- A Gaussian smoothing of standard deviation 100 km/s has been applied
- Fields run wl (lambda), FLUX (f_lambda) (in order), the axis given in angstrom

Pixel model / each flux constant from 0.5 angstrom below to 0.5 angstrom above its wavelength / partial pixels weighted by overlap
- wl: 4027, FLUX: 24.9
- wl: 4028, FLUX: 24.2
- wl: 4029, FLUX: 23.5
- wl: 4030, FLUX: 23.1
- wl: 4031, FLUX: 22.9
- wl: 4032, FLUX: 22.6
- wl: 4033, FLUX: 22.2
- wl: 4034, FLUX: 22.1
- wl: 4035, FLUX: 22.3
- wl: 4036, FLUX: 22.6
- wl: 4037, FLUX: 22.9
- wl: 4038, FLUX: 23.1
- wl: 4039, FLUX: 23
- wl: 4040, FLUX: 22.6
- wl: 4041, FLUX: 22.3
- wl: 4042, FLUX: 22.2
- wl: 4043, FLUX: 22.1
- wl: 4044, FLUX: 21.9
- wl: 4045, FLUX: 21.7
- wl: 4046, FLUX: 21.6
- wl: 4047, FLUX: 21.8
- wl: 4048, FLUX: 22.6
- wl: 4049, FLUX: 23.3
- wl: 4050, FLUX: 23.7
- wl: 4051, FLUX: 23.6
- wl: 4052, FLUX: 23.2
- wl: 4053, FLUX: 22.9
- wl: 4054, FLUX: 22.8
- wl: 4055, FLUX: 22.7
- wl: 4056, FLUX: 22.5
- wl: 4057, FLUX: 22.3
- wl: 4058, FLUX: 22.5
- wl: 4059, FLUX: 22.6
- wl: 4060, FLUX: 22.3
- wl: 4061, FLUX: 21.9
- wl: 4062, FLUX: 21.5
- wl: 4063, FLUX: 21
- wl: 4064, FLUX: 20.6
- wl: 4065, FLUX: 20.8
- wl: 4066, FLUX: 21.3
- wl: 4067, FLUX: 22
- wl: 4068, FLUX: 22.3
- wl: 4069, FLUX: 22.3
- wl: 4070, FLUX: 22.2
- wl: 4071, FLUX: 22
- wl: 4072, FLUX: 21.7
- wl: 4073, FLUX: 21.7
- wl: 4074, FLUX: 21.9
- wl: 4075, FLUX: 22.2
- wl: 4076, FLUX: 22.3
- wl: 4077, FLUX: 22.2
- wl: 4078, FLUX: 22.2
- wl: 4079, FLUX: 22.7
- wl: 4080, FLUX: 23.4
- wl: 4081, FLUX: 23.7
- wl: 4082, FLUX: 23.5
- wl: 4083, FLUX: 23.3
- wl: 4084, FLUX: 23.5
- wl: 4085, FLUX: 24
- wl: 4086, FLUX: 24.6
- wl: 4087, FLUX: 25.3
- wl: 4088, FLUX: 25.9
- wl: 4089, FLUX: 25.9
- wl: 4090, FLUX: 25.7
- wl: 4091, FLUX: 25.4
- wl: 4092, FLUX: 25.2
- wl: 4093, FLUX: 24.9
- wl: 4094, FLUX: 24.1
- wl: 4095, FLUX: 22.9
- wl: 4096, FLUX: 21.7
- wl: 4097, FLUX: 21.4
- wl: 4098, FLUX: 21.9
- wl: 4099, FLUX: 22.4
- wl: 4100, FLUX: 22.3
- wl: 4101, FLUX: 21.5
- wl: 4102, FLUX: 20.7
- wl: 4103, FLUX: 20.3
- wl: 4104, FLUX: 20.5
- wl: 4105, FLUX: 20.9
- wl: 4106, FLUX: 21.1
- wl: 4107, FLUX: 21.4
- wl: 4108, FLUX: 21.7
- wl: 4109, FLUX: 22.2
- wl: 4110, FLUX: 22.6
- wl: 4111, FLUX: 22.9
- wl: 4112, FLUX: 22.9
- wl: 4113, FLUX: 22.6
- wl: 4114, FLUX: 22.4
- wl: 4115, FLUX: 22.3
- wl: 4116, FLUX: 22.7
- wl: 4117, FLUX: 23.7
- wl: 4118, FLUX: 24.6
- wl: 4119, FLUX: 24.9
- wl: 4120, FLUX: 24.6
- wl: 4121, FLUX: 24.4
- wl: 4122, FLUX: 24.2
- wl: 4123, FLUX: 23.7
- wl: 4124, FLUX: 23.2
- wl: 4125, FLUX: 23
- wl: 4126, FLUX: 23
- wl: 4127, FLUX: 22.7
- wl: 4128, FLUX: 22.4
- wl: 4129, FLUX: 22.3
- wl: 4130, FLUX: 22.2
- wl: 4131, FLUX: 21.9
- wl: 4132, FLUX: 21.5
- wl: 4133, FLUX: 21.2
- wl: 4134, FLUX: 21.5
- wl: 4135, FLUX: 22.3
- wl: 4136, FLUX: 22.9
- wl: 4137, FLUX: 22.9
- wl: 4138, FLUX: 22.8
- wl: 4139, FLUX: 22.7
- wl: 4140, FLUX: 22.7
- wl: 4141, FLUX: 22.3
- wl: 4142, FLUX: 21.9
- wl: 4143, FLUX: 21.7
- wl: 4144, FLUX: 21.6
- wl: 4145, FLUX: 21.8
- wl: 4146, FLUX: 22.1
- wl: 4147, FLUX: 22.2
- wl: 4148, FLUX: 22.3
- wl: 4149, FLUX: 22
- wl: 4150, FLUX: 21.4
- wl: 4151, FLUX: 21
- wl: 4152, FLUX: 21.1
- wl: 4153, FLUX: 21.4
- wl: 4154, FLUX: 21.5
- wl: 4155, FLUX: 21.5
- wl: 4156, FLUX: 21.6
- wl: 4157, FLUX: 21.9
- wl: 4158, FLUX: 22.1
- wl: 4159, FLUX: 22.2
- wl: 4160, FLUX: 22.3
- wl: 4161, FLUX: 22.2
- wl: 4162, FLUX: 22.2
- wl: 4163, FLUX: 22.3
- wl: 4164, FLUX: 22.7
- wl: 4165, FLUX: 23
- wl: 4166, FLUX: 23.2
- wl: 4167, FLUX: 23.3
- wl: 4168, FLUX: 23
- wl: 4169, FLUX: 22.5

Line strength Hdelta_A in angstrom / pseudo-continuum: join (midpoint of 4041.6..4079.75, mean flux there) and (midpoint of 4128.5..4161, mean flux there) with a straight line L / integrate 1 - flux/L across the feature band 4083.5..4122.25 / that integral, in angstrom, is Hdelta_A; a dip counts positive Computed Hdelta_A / -1.8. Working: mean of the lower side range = 22.2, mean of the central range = 23.1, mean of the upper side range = 22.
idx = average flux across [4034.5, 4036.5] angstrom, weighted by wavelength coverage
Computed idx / 22.5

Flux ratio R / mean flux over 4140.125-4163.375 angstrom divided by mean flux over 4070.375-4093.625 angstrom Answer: 0.93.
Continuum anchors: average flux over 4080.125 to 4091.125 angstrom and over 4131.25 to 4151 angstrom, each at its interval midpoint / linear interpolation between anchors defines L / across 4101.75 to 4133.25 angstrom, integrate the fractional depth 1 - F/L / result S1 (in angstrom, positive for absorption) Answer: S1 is 0.76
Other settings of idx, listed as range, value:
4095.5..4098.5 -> 21.7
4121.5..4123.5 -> 23.9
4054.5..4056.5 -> 22.6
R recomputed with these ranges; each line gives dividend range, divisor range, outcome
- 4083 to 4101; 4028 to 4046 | 1.06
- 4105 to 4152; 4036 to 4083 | 1.01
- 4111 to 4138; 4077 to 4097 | 0.96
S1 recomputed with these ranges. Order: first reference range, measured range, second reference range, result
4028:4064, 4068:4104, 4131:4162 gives -1.2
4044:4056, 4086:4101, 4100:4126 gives -0.8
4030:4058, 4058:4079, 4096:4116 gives 0.4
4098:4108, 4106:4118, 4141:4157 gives -0.6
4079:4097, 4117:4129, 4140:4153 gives -0.5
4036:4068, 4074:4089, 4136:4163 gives -0.9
